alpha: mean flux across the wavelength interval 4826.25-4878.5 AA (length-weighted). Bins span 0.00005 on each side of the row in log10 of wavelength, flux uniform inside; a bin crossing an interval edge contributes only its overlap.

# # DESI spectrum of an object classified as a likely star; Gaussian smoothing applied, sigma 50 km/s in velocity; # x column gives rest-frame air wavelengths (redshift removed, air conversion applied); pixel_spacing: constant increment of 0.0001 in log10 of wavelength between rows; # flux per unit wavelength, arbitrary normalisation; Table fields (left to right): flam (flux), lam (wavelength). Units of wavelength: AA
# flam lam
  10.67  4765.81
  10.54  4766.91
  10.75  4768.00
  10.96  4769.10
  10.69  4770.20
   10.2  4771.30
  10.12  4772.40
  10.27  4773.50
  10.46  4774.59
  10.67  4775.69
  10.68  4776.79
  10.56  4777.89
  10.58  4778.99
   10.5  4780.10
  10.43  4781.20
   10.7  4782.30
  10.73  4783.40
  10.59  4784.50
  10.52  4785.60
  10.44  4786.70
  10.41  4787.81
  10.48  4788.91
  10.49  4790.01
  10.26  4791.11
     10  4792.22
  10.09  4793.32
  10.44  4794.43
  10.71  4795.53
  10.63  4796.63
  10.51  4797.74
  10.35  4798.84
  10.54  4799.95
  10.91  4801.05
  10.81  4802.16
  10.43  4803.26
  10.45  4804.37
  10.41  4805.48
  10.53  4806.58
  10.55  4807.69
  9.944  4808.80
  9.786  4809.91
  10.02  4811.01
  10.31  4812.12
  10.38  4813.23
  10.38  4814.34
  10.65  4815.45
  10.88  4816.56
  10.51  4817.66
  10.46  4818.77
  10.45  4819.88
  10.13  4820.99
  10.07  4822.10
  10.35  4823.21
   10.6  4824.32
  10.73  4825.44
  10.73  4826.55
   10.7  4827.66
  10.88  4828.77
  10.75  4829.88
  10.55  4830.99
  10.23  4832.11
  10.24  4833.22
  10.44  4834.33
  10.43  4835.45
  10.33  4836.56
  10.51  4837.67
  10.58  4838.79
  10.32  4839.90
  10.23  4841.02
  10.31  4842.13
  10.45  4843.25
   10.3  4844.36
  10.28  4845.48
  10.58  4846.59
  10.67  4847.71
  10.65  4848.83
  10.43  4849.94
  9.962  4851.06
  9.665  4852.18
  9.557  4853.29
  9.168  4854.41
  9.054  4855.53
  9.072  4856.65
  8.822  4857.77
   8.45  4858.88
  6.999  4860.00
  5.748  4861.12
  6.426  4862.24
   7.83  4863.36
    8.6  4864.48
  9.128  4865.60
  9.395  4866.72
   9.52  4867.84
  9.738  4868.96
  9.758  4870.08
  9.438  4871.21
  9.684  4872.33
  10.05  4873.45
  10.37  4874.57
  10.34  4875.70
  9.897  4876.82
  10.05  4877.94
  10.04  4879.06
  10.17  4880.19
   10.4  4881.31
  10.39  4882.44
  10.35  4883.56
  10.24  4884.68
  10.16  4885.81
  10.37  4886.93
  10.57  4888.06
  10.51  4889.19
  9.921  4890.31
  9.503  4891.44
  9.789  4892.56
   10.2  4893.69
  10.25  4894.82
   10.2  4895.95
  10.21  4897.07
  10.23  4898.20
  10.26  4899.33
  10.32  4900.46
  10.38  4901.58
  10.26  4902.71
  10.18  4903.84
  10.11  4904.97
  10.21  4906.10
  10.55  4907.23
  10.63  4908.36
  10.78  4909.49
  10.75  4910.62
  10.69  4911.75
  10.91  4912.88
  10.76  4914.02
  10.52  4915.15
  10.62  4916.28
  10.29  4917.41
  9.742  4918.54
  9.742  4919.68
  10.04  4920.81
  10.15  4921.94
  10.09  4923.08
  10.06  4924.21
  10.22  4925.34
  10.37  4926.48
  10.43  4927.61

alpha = 9.72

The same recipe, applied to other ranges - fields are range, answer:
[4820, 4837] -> 10.5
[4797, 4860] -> 10.2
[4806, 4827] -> 10.4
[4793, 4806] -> 10.5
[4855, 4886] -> 9.28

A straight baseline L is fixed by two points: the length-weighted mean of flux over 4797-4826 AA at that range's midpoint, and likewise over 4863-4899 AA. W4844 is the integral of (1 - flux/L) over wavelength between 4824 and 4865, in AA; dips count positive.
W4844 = 1.8 AA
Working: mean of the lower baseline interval 10.4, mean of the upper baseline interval 9.93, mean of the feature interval 9.76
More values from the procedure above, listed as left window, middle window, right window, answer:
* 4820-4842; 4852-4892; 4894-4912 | 3.77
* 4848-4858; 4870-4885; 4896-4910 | -0.16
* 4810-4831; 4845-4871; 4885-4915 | 3.26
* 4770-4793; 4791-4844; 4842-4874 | -2.87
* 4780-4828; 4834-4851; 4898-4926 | -0.01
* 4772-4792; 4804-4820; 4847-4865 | -0.92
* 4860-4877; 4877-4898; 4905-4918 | -1.08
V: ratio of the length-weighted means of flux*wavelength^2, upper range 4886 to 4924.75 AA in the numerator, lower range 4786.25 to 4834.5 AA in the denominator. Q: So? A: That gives 1.0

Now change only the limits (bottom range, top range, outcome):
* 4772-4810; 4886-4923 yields 1.03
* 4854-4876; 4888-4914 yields 1.18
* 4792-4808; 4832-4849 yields 1.01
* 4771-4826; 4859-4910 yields 0.97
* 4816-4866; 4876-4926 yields 1.07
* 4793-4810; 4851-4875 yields 0.87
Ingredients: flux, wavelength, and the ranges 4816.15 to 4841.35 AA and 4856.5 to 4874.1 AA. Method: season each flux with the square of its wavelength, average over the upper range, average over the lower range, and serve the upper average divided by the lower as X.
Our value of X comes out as 0.84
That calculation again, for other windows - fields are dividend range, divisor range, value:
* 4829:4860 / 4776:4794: 0.98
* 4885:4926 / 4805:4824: 1.03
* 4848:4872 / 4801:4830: 0.87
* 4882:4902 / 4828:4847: 1.00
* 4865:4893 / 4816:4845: 0.97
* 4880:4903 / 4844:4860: 1.08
